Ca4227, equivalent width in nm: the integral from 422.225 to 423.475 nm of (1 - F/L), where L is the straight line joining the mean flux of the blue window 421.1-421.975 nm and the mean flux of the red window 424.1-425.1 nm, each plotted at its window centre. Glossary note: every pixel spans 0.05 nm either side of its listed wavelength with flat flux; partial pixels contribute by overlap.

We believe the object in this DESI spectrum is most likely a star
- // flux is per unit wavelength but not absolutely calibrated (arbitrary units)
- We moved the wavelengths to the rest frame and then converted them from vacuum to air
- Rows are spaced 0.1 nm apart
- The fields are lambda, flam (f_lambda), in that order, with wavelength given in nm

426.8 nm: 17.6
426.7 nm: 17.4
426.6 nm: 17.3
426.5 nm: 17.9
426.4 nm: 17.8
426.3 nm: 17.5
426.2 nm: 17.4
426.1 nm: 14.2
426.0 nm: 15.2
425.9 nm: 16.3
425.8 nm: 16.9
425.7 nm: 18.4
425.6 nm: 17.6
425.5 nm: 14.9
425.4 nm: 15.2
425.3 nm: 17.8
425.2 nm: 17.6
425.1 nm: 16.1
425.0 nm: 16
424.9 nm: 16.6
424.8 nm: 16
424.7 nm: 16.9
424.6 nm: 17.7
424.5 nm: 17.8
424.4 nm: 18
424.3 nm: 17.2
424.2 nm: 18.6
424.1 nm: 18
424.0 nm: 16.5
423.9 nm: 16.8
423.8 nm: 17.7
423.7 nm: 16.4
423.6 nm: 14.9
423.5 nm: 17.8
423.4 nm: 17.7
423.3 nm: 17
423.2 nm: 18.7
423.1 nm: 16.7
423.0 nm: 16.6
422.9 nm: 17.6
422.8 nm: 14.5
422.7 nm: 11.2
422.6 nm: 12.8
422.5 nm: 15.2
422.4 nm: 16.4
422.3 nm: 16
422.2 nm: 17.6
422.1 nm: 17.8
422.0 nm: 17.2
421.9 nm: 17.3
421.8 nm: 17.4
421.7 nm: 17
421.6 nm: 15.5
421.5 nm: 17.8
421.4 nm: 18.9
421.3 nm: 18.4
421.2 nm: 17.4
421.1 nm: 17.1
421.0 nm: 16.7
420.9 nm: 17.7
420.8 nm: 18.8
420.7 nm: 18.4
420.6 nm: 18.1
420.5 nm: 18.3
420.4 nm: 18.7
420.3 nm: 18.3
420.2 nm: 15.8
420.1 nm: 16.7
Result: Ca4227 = 0.10 nm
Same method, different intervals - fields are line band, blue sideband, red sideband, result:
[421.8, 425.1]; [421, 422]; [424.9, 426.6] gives 0.08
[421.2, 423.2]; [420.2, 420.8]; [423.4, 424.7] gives 0.14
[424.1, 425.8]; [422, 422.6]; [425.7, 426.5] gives -0.05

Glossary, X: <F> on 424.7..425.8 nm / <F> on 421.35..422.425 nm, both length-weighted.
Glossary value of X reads 1.0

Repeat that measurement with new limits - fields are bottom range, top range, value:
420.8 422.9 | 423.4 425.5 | 1.02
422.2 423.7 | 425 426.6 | 1.04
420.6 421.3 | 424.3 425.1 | 0.95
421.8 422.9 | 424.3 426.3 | 1.06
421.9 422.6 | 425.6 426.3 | 1.01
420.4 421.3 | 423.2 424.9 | 0.96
